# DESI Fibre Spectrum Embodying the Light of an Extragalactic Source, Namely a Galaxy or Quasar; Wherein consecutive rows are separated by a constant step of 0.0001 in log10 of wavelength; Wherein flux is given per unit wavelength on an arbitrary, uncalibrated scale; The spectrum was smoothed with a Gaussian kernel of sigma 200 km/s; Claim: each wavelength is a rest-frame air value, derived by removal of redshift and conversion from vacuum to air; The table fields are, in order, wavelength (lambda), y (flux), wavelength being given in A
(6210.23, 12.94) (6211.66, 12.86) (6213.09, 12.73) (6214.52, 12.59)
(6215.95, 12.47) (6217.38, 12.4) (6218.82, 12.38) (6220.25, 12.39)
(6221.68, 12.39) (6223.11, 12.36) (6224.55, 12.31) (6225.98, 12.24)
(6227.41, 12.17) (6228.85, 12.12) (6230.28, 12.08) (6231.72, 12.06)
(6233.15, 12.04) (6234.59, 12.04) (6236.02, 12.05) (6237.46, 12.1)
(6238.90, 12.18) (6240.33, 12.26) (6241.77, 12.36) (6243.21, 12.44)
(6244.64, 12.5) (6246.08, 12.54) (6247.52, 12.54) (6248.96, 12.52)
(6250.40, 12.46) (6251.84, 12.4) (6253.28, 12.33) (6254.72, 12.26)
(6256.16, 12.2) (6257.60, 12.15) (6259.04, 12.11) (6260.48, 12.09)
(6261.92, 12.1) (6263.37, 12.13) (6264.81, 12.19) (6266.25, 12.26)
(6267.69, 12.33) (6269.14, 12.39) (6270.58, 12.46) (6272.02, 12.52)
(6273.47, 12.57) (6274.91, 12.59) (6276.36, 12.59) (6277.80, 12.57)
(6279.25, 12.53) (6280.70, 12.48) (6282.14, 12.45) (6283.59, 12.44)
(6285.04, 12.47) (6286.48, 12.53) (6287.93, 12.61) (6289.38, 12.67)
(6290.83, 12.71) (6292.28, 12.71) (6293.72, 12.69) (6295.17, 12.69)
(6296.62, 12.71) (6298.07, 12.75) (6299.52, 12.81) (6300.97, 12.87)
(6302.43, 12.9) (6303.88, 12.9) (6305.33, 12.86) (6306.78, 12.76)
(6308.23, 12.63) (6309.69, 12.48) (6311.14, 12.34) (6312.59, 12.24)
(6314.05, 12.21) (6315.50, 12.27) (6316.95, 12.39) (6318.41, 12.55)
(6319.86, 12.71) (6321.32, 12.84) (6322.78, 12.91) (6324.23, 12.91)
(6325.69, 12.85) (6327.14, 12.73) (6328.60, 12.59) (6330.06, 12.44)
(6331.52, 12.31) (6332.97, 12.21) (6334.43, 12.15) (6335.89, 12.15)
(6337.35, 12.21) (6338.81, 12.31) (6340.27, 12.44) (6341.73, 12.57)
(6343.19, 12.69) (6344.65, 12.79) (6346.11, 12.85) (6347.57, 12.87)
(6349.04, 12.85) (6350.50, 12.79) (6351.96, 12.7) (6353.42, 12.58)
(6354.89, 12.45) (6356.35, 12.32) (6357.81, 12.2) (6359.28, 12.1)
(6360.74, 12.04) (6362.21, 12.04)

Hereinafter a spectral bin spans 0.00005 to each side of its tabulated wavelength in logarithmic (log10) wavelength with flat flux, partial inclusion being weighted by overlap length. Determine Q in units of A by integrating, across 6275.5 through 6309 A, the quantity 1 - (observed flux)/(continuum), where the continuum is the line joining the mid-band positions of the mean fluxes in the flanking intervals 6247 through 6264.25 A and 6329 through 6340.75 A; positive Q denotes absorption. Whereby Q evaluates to -1.1 A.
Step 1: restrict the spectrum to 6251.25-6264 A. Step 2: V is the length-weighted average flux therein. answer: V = 12.2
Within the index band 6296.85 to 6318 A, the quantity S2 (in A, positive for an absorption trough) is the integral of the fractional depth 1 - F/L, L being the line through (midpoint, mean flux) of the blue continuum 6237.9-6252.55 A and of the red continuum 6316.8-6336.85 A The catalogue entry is -0.14 A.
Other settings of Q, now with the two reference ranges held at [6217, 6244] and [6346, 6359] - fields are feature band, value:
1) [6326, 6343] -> 0.2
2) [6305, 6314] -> 0.0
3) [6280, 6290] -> -0.1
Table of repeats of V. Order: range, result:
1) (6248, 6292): 12.4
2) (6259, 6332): 12.6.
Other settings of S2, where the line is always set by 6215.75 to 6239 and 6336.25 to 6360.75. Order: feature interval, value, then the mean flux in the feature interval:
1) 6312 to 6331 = -0.20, 12.6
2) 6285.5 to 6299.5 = -0.34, 12.7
